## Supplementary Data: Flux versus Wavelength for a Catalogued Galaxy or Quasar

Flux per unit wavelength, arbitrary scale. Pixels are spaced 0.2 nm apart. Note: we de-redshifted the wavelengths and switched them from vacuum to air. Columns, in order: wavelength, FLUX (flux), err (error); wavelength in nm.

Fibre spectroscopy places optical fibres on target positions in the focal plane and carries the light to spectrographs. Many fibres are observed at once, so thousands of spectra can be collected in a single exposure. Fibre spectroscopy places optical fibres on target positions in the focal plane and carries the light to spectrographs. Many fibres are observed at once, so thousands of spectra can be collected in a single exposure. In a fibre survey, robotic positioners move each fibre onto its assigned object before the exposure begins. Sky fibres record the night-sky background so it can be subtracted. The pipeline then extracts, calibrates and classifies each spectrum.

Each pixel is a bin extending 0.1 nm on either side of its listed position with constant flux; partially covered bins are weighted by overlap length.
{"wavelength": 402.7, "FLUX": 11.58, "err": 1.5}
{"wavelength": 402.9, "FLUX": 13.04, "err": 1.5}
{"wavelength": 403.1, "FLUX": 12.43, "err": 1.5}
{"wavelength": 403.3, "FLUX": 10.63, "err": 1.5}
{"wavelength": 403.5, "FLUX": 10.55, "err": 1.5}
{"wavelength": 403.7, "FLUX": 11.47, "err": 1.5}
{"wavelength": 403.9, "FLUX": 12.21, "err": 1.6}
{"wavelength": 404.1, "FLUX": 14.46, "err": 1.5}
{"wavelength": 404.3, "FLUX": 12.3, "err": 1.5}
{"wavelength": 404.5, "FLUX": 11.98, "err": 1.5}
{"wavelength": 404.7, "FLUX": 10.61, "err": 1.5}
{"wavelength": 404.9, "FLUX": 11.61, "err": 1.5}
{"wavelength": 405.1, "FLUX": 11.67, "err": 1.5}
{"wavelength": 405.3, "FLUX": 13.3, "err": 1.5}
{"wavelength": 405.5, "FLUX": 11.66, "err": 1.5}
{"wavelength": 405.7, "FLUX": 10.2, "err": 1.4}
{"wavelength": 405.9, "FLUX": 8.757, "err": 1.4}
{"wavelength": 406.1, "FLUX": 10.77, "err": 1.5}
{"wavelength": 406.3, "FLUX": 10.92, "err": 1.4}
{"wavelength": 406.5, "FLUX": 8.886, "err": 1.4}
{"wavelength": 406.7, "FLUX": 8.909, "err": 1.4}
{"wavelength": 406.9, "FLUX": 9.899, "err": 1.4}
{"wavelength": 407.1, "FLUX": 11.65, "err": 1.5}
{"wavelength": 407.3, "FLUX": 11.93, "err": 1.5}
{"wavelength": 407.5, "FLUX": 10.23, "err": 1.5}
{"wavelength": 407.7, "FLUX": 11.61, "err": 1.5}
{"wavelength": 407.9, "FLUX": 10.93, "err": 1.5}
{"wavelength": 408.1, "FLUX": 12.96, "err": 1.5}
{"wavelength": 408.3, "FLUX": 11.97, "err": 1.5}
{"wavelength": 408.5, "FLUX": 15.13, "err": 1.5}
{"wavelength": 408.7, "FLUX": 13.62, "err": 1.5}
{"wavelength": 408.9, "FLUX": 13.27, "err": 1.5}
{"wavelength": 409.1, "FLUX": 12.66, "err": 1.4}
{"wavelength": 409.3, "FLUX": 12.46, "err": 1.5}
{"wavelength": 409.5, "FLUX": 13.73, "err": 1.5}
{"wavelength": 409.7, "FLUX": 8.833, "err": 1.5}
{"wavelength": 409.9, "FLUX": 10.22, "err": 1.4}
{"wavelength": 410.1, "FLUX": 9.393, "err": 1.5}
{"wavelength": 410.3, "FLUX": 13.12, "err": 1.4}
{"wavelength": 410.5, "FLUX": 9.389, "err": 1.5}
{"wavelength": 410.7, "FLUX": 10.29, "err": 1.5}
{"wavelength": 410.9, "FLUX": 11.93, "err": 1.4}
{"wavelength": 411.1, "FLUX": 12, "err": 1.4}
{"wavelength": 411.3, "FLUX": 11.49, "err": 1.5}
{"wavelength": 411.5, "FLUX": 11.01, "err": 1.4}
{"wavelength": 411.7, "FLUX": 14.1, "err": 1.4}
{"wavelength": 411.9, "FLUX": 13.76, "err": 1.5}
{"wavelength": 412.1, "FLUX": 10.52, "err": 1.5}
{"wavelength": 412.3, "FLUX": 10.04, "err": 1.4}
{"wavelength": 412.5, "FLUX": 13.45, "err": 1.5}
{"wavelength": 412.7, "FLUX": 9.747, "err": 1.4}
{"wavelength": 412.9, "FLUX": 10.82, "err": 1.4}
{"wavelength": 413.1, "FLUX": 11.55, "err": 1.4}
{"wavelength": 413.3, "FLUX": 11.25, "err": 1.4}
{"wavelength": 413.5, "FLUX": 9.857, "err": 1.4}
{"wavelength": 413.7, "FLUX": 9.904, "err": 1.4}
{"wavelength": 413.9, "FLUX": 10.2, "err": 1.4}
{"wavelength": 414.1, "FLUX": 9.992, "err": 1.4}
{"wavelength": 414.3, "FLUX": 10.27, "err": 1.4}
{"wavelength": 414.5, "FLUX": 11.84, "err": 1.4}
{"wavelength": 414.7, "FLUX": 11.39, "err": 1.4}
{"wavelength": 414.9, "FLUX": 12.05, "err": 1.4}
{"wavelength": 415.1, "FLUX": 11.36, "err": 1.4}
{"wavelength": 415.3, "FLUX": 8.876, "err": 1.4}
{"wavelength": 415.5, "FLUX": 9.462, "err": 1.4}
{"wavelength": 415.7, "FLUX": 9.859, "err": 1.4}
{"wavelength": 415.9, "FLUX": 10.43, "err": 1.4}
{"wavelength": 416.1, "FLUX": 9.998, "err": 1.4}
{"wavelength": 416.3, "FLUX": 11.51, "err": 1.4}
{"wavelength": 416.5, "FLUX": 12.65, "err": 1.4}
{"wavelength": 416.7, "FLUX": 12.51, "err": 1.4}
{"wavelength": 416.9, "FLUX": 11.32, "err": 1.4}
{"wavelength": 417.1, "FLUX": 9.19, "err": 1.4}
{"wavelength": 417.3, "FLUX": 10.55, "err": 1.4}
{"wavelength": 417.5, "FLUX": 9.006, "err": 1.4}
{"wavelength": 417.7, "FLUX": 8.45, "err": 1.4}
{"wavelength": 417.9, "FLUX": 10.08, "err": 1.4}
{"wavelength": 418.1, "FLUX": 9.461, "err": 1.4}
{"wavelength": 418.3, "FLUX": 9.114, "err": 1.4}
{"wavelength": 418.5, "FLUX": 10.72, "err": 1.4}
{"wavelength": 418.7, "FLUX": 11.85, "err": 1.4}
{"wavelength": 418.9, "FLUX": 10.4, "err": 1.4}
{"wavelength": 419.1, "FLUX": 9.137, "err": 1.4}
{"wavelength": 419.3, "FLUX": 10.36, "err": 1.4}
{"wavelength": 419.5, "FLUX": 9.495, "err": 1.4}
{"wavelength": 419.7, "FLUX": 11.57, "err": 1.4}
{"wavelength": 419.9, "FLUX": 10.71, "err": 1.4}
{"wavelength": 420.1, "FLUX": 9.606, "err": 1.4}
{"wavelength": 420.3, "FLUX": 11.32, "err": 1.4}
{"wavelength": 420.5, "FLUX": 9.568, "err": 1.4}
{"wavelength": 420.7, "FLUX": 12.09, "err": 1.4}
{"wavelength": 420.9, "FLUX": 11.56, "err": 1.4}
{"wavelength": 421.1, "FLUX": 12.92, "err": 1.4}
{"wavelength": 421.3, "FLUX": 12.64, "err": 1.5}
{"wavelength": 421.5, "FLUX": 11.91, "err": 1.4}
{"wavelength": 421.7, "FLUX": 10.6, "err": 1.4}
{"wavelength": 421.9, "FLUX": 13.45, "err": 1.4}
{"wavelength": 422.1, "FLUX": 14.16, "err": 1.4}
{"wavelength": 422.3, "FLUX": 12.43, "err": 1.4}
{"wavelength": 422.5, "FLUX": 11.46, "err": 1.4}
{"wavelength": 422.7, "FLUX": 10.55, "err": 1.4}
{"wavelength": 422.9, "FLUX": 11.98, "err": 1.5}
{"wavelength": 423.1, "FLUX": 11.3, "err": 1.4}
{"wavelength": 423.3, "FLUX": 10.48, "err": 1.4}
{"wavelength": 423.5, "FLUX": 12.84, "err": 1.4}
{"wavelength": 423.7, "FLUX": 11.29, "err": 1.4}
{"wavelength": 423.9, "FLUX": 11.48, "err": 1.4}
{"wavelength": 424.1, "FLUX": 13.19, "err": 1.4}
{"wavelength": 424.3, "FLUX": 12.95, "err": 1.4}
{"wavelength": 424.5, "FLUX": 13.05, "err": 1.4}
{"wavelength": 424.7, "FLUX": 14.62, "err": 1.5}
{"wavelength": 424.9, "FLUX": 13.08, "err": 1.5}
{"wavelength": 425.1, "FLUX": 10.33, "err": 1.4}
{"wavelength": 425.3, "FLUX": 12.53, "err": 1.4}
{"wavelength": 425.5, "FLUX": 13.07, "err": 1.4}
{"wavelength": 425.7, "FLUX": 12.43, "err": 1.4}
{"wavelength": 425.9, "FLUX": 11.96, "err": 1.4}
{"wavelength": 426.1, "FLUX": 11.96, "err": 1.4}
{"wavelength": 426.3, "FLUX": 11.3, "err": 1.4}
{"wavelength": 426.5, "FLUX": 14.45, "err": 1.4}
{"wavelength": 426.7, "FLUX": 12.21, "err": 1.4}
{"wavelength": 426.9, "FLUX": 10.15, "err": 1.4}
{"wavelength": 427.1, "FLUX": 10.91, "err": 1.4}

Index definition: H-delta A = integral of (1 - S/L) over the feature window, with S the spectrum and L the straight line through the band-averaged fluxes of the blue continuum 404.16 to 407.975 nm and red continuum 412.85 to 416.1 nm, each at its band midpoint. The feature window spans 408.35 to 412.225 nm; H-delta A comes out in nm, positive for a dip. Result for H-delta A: -0.421 nm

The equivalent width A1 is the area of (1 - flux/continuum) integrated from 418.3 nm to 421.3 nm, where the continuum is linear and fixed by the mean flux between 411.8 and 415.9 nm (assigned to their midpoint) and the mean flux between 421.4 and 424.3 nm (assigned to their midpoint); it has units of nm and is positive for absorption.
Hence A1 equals 0.20 nm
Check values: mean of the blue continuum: 10.8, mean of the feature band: 10.8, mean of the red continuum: 12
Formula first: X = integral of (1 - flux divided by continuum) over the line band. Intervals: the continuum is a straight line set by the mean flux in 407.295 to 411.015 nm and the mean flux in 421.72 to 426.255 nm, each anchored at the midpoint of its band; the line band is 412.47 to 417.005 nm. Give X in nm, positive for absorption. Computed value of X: 0.422 nm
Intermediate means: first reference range 11.8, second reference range 12.3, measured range 10.8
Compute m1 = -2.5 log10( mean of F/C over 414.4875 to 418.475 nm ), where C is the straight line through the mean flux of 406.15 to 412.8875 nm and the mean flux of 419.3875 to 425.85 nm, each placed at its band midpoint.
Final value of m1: 0.13 mag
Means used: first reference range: 11.5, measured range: 10.4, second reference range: 11.9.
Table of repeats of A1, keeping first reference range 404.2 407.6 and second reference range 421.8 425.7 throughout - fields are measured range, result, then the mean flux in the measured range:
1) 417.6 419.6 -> 0.34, 9.91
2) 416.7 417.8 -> 0.17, 9.96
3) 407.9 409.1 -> -0.22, 13.1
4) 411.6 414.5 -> 0.09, 11.1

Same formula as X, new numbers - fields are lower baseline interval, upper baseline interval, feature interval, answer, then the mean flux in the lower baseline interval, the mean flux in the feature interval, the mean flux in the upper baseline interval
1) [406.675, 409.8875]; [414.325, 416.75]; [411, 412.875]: -0.056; 11.9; 11.8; 10.9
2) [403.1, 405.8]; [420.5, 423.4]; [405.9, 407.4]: 0.187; 11.8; 10.3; 11.9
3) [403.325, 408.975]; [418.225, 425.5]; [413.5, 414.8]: 0.115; 11.5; 10.5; 11.6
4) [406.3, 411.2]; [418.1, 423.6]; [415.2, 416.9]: 0.093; 11.4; 10.7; 11.2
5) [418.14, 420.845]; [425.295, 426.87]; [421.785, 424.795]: -0.201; 10.5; 12.3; 12.4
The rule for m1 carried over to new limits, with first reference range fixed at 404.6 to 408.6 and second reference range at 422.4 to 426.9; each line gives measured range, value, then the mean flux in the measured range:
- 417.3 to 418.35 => 0.25 mag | 9.35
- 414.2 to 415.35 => 0.05 mag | 11.1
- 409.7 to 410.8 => 0.10 mag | 10.3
